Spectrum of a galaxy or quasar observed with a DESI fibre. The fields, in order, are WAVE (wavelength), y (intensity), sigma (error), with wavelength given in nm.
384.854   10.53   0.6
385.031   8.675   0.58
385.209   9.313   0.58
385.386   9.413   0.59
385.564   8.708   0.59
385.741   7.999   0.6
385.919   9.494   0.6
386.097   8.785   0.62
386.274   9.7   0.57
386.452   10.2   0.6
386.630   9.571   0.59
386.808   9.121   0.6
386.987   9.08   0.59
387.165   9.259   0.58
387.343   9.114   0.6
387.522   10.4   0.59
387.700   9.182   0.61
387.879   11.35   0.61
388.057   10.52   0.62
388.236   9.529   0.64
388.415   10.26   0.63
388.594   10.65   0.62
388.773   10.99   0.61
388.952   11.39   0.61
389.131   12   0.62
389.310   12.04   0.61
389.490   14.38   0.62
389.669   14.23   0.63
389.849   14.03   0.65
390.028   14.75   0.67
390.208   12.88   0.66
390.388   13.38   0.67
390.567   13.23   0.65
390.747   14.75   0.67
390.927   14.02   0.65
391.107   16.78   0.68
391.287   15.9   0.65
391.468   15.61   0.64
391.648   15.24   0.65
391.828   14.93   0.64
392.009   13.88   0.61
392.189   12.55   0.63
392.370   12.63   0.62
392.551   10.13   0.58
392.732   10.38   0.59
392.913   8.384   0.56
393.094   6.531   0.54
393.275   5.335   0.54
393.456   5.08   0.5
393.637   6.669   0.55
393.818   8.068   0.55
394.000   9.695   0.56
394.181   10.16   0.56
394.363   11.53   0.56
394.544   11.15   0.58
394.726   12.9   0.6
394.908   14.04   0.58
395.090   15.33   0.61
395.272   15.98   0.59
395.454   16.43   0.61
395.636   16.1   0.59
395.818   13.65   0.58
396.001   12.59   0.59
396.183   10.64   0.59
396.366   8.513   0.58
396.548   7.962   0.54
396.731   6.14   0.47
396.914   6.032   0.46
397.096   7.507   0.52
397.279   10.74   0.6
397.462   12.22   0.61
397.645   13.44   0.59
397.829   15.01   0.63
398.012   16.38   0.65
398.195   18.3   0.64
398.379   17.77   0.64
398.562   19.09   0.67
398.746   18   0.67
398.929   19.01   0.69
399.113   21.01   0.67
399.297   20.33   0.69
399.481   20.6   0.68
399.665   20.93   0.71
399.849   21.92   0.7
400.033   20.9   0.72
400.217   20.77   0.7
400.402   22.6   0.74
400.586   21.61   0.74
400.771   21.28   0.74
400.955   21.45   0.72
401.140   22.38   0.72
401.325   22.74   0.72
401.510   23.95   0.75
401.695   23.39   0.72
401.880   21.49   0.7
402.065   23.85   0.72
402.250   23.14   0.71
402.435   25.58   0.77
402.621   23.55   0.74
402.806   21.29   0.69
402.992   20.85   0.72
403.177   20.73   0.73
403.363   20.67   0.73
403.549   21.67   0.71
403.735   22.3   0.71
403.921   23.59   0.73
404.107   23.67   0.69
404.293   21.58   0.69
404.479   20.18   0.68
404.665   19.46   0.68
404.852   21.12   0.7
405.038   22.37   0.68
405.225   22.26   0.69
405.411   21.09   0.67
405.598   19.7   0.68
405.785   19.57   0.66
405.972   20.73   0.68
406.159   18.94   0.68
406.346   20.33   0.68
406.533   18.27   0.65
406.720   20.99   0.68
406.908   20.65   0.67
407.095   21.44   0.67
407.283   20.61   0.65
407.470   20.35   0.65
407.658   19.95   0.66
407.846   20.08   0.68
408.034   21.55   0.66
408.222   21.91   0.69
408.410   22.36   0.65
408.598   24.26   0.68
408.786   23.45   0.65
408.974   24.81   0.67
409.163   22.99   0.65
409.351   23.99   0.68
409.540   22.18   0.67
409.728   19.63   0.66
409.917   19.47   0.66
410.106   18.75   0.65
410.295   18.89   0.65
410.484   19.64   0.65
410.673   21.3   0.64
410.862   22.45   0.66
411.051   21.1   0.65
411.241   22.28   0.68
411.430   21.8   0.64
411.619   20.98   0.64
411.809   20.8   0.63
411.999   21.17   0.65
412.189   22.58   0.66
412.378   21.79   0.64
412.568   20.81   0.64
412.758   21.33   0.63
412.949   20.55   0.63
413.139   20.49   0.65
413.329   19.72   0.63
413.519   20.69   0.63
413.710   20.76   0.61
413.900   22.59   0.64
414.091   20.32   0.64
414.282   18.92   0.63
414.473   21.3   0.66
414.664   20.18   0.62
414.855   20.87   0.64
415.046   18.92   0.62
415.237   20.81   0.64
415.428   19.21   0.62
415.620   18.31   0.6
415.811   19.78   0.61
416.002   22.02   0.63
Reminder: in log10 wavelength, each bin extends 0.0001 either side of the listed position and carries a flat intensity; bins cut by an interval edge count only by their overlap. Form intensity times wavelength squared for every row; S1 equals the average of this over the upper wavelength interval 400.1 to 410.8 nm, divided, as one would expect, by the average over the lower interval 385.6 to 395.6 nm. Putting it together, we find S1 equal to 2.01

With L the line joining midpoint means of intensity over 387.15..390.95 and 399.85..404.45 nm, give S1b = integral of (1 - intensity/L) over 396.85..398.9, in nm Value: 0.51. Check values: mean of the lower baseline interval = 11.9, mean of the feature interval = 14.3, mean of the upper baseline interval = 22.3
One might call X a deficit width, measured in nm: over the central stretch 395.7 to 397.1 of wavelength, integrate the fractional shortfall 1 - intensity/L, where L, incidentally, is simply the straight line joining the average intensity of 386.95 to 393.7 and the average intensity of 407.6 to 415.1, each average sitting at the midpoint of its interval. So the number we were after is 0.49 nm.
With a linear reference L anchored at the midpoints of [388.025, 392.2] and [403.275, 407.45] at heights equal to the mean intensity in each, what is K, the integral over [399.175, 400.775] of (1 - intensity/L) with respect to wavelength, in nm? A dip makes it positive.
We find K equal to -0.26 nm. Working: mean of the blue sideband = 13.3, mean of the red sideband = 21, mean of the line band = 21.2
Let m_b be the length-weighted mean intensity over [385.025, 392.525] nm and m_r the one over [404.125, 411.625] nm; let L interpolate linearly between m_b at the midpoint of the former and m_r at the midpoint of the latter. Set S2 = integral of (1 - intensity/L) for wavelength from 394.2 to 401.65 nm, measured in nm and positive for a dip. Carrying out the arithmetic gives 0.08 nm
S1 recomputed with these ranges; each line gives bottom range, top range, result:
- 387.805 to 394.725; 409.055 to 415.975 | 1.97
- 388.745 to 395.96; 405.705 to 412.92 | 1.85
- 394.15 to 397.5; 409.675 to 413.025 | 1.95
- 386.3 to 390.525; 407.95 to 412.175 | 2.14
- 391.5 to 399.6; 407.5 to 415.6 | 1.79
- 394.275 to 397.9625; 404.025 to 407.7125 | 1.82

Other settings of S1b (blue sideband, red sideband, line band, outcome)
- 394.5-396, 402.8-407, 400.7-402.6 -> -0.426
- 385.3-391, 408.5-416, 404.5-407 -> -0.283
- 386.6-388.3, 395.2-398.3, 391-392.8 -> -0.488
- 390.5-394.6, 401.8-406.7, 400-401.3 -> -0.234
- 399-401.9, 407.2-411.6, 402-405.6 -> -0.061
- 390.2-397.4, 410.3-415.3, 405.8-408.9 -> -0.468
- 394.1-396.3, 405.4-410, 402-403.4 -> -0.348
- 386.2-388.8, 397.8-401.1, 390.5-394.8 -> 0.771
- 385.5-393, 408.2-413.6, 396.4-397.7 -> 0.534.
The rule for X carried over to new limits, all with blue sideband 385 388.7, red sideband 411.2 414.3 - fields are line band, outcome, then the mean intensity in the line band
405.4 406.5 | -0.112 nm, 19.9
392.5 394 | 0.575 nm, 7.63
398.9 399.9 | -0.366 nm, 20.7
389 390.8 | -0.425 nm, 13.5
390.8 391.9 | -0.366 nm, 15.4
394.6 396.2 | -0.112 nm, 14.3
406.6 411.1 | -0.474 nm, 21.4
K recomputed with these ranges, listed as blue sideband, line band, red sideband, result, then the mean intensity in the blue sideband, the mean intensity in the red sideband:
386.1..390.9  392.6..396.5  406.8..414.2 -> 0.909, 11.4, 21.3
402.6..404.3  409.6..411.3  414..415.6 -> 0.028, 21.9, 20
